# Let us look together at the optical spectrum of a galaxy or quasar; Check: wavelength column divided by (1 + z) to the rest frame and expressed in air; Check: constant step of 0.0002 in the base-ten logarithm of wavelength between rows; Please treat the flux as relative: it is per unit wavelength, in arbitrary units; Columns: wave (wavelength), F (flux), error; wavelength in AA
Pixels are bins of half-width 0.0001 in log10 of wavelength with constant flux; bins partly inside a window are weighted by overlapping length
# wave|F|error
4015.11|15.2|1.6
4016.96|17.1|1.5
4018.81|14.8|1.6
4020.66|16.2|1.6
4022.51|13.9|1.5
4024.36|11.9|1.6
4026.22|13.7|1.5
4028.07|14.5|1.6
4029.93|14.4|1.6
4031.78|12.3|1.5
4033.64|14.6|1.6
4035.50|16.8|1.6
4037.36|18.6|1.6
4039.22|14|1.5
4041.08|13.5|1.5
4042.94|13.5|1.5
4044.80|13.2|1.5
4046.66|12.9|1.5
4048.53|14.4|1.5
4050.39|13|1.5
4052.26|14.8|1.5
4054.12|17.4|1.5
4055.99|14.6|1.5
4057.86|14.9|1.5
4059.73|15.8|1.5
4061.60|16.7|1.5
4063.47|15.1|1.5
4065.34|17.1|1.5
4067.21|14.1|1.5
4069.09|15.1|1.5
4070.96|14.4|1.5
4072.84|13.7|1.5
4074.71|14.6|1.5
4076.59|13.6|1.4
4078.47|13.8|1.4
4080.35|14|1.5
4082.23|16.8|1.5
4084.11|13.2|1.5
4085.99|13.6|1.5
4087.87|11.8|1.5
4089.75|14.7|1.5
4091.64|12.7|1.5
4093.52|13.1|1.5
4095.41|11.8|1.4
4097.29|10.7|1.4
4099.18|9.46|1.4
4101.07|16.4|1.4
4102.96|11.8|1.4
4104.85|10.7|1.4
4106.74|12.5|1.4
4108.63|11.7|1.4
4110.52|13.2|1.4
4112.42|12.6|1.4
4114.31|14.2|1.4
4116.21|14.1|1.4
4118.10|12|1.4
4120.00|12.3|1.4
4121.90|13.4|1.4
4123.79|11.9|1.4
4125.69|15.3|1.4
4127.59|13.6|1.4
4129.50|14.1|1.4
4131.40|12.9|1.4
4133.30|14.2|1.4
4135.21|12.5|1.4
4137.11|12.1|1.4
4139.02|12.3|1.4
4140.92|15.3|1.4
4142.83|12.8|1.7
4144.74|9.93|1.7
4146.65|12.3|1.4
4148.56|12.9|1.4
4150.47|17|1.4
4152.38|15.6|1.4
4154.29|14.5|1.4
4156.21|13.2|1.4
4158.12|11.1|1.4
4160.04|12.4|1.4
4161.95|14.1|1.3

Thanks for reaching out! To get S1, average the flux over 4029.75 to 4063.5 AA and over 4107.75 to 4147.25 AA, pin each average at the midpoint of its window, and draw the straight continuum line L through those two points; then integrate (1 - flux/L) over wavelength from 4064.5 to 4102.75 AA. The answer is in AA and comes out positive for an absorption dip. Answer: 0.8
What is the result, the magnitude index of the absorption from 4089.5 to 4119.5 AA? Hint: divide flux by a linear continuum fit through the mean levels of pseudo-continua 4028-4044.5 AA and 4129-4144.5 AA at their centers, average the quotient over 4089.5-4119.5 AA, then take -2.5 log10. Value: 0.09 mag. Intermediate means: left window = 14.6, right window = 13.1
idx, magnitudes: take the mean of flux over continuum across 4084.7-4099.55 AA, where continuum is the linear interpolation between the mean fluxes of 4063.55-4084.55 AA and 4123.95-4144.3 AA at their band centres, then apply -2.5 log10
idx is 0.154 mag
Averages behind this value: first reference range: 14.6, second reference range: 13.4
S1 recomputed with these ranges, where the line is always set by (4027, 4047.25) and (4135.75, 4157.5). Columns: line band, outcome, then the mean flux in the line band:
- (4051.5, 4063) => -1.2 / 15.7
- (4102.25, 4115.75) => 1.3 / 12.5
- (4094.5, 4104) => 1.2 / 12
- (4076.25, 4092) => 0.1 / 13.8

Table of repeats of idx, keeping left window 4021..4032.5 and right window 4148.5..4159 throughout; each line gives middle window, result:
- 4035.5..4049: -0.06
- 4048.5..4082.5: -0.09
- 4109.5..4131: 0.06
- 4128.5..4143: 0.06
